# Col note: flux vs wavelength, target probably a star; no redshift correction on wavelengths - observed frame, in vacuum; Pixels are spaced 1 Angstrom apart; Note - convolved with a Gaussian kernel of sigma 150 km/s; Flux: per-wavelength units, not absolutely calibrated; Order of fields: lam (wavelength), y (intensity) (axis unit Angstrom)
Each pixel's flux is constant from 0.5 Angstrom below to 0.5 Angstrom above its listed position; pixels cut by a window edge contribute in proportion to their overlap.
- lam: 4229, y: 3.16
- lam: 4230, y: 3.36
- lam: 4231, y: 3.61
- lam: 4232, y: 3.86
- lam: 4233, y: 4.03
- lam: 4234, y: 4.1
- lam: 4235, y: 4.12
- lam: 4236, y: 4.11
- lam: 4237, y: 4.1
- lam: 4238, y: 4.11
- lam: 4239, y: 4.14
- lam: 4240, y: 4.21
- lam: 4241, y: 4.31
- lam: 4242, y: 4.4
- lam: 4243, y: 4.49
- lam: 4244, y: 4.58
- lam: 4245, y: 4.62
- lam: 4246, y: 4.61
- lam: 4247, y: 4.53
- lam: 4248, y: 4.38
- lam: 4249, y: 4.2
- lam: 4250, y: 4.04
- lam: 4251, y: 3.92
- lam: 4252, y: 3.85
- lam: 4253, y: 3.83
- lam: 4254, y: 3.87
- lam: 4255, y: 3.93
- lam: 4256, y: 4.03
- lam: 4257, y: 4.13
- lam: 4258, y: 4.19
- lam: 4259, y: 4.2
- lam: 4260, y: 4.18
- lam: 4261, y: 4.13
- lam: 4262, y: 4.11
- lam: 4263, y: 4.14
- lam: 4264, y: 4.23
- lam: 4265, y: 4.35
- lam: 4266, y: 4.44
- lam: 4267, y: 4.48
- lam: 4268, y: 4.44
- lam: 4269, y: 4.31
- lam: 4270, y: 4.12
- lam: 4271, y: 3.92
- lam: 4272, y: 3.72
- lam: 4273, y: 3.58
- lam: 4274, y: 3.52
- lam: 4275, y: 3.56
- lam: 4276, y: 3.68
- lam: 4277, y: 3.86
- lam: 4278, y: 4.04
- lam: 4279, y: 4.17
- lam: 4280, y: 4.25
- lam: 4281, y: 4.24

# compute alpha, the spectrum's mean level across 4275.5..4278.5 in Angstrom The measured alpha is 3.86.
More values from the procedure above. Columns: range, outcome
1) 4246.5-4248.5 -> 4.46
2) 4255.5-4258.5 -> 4.12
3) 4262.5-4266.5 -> 4.29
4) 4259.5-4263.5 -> 4.14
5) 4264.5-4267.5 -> 4.42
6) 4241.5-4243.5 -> 4.45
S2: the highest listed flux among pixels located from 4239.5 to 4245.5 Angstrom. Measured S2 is 4.62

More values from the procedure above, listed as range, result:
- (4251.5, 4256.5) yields 4.03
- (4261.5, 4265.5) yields 4.35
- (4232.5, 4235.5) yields 4.12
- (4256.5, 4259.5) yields 4.2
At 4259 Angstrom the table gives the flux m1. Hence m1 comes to 4.2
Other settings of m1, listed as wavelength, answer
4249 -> 4.2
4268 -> 4.44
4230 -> 3.36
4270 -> 4.12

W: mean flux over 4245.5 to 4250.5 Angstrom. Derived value 4.35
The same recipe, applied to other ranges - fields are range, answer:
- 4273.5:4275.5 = 3.54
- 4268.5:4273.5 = 3.93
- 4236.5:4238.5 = 4.11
